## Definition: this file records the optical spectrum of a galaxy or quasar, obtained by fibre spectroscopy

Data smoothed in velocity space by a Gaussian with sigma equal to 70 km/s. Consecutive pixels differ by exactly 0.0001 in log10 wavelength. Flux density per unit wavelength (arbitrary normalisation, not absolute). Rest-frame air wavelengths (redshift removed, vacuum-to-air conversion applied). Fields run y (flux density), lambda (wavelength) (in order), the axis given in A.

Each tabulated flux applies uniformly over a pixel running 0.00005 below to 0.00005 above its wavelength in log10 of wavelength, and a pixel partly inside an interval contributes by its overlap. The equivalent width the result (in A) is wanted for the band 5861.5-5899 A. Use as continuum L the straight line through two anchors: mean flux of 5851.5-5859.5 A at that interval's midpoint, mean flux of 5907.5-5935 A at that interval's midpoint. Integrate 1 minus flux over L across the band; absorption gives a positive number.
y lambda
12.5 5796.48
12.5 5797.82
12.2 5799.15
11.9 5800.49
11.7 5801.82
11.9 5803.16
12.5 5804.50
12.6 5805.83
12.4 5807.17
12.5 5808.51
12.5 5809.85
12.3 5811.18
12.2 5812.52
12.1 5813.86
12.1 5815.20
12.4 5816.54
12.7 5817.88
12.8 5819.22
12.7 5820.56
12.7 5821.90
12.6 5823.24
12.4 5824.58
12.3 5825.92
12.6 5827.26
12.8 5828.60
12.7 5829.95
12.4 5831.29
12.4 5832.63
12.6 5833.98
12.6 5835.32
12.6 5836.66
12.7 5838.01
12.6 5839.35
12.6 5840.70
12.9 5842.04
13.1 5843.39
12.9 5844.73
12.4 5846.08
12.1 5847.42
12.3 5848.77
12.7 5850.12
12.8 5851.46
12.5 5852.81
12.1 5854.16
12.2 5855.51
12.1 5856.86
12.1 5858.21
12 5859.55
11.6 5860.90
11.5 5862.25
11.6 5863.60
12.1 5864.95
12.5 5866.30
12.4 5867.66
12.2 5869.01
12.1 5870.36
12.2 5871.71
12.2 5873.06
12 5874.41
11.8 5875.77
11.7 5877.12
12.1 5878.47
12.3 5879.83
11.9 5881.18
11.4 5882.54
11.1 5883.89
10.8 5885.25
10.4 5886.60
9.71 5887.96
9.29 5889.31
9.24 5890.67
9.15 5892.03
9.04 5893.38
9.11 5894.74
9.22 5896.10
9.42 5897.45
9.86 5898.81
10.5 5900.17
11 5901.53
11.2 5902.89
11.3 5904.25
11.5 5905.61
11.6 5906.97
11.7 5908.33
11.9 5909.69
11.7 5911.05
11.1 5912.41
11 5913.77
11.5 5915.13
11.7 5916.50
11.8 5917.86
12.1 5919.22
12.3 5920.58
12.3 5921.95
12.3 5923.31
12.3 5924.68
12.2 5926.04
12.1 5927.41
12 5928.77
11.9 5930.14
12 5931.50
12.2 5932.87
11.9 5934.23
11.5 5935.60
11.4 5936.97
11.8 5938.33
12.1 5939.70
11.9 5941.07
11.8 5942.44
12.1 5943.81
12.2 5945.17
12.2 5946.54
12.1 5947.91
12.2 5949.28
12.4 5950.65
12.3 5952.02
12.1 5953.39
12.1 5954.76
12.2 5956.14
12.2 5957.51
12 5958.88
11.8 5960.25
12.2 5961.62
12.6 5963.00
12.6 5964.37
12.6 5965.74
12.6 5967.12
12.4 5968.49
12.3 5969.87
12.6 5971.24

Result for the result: 3.4 A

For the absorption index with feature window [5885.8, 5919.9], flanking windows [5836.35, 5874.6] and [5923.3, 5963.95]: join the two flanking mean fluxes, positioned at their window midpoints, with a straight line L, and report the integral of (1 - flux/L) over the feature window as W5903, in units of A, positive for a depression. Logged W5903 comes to 4.3 A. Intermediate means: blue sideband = 12.3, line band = 10.6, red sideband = 12.1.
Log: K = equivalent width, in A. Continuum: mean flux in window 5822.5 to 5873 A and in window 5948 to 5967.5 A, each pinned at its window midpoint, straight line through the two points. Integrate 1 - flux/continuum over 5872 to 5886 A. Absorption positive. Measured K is 0.70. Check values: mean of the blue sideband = 12.4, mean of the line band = 11.7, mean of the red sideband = 12.3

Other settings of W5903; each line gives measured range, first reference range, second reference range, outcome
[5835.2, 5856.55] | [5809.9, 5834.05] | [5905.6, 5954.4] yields -0.34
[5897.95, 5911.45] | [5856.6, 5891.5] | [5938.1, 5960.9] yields 0.65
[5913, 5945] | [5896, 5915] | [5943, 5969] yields -0.94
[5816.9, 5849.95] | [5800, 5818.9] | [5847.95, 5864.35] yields -1.09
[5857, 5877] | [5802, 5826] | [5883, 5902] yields -2.50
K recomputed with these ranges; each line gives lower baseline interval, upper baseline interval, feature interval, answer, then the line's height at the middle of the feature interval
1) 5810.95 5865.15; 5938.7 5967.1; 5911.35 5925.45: 0.48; 12.3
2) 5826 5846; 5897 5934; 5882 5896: 2.43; 11.9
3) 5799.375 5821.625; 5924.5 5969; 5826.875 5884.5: -0.02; 12.3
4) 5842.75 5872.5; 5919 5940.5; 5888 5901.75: 2.94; 12.1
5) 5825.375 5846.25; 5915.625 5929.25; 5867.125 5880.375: 0.33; 12.4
